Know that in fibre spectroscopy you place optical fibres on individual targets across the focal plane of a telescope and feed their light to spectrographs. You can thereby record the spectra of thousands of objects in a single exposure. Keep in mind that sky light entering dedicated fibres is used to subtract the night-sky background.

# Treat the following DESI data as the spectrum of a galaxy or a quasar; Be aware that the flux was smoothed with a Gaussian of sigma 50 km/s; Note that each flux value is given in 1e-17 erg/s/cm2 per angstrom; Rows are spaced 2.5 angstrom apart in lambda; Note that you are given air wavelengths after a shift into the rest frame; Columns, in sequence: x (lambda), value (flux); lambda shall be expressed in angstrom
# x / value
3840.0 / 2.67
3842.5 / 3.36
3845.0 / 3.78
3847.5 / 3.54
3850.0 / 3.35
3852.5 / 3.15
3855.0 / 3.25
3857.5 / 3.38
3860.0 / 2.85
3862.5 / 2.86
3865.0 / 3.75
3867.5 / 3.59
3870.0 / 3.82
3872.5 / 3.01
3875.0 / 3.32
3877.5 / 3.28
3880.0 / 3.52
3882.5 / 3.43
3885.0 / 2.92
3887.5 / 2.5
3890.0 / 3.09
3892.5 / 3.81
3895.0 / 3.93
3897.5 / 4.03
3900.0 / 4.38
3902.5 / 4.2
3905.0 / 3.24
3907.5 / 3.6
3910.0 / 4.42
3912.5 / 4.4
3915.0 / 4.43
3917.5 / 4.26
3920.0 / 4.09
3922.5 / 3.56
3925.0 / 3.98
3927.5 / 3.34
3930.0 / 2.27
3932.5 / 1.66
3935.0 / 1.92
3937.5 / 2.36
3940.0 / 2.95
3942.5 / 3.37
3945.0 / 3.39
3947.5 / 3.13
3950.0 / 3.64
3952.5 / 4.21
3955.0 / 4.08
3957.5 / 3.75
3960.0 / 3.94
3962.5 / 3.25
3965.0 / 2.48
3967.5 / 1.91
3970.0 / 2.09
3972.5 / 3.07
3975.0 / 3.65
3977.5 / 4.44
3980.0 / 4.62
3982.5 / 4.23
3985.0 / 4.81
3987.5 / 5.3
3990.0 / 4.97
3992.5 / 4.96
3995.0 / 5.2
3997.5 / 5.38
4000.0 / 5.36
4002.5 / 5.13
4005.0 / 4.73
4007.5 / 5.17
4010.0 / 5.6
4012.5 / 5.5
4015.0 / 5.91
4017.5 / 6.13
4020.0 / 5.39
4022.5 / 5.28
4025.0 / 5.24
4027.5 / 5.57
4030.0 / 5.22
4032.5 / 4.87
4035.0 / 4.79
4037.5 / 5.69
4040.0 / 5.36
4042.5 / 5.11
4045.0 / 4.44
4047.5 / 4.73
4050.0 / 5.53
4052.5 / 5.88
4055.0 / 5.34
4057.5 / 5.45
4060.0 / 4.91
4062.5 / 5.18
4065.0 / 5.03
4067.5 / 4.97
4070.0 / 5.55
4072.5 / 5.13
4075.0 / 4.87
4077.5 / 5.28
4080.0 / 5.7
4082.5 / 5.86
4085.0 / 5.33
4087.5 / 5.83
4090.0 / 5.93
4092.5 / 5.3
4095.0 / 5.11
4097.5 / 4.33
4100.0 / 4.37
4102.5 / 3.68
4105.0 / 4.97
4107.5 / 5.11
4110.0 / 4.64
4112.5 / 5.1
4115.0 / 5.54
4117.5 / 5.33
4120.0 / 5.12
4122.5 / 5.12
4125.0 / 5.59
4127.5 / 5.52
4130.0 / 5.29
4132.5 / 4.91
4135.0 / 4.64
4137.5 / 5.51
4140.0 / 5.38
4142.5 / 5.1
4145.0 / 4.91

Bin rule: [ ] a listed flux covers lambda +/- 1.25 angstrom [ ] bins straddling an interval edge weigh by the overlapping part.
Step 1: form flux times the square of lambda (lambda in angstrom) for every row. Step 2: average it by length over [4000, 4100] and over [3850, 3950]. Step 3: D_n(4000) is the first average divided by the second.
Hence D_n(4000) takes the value 1.68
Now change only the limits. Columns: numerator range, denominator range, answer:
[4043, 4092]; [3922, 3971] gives 1.84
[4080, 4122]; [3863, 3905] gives 1.62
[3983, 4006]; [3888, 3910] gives 1.41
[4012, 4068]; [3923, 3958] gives 1.77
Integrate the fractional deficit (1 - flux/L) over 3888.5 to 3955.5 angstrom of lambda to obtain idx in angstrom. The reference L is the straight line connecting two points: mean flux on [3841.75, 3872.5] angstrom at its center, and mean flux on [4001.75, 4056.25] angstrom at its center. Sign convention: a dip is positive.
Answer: 8.9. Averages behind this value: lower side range 3.38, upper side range 5.3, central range 3.54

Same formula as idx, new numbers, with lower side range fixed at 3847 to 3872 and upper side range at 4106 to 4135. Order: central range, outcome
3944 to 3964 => 1.7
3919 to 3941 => 5.4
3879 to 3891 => 1.5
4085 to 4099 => -0.9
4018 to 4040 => -3.7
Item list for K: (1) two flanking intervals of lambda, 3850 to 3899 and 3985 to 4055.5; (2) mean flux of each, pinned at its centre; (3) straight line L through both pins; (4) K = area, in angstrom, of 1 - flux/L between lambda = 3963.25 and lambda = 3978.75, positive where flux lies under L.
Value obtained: 5.6 angstrom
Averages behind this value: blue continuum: 3.35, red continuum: 5.27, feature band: 2.95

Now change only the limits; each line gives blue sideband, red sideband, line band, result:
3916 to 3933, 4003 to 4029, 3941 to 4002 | 6.8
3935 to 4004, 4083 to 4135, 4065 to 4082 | -1.7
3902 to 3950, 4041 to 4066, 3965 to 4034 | -5.0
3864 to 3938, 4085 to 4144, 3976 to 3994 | -2.7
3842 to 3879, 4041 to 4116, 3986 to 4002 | -2.7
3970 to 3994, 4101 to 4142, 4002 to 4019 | -3.7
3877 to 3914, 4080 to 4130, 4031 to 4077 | -3.5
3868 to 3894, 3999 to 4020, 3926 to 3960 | 9.6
